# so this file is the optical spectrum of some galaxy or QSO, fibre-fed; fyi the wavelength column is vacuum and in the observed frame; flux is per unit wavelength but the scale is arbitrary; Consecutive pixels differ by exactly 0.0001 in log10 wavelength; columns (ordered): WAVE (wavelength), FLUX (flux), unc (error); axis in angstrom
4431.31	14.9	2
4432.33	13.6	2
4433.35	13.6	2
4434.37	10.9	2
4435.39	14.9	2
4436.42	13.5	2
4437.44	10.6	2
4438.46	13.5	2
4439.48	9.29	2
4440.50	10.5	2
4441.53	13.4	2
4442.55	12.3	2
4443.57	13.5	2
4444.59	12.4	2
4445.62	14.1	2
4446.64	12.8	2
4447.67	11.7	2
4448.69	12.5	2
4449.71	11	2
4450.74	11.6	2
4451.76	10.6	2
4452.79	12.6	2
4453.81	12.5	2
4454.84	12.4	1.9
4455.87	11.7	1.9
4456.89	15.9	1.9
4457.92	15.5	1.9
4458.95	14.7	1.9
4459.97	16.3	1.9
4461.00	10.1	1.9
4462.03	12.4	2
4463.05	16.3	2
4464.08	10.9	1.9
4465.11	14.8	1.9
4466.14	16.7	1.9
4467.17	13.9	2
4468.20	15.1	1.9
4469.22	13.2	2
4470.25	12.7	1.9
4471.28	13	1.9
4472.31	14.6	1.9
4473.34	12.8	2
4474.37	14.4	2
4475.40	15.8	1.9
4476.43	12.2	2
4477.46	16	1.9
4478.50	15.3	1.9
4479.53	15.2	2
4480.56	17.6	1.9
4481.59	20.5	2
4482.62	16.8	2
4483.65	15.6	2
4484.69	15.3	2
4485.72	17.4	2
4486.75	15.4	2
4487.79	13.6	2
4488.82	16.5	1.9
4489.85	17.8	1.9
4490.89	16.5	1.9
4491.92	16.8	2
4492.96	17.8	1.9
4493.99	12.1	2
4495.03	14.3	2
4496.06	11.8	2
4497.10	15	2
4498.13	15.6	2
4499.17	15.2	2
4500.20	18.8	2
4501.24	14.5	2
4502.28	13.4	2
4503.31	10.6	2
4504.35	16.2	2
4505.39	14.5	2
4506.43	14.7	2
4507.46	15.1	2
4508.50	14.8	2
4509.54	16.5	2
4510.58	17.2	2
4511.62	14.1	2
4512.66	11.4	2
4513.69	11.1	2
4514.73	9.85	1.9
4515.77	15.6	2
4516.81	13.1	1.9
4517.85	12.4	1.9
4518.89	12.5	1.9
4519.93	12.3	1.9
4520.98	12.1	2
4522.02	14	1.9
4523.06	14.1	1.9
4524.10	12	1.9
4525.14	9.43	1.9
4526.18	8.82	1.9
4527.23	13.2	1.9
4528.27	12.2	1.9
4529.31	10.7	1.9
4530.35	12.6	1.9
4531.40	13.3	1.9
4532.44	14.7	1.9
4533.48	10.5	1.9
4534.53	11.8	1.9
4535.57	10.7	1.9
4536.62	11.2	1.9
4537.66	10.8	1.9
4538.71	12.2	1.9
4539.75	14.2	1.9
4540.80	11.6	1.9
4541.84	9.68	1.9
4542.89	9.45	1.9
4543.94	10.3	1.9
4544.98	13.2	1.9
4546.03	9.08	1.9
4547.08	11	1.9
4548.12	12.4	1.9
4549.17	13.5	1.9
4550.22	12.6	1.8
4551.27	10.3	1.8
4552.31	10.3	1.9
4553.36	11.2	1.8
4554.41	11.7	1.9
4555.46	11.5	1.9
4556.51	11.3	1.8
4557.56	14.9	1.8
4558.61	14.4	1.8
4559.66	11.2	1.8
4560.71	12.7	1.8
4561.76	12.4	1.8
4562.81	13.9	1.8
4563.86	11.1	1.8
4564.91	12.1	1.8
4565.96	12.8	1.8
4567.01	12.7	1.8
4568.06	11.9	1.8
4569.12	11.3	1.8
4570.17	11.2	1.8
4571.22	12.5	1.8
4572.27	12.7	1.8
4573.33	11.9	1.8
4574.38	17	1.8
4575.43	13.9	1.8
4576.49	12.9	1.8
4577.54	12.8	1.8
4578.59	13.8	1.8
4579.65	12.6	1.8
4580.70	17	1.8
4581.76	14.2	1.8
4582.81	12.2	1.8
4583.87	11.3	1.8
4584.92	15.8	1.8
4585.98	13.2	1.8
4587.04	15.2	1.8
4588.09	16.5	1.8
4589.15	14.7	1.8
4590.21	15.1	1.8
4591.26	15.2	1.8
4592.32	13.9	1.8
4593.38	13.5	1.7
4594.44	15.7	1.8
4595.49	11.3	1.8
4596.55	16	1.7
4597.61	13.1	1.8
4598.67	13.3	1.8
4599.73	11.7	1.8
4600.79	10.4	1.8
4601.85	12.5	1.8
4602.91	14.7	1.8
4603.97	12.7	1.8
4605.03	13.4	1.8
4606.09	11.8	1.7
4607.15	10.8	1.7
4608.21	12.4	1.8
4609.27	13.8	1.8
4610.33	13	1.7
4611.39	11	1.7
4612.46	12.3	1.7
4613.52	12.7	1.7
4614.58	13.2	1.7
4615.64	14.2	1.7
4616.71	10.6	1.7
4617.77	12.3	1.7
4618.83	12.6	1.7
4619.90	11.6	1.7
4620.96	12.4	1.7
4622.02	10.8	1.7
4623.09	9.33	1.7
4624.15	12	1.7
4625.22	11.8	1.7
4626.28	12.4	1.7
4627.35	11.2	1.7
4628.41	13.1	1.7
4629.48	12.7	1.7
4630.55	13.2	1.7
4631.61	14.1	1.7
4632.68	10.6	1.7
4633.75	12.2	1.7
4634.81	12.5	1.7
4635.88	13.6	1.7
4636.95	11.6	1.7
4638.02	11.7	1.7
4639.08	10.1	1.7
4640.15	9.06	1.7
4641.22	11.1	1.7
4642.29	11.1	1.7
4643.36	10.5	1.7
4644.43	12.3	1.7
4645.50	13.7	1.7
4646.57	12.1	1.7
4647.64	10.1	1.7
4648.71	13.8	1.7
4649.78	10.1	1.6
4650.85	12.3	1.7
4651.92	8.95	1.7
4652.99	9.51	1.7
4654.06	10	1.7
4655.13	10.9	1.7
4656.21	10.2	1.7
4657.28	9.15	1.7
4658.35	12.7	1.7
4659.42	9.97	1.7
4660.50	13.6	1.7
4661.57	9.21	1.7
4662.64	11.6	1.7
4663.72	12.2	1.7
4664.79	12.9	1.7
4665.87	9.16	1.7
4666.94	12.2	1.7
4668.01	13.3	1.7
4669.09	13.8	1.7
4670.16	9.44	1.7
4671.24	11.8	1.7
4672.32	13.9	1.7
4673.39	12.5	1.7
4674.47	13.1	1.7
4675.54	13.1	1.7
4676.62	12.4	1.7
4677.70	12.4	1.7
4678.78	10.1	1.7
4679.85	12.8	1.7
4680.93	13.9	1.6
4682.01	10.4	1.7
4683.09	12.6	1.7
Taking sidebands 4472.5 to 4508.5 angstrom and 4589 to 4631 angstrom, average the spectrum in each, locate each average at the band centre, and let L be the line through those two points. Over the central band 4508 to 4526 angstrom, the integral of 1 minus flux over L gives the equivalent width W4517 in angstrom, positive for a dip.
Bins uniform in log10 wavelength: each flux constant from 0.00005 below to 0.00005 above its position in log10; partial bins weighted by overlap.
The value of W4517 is 2.1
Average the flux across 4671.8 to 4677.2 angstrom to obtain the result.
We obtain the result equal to 13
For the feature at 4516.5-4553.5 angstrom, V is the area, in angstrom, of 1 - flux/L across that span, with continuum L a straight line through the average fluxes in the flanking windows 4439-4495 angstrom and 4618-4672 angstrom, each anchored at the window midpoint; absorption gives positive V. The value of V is 3.89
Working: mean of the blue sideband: 14.1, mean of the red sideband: 11.5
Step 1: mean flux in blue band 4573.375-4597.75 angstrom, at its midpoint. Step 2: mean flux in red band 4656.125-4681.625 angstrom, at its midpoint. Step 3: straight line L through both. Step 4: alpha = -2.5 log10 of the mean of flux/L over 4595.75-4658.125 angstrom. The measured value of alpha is 0.102 mag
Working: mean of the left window 14.2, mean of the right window 11.9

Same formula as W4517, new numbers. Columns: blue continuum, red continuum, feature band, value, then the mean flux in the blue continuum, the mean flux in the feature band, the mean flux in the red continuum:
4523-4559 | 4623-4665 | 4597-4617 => -1.7 angstrom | 11.7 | 12.5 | 11.5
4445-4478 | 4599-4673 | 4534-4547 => 1.6 angstrom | 13.5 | 11.2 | 11.8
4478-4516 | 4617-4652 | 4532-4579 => 5.4 angstrom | 15.1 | 12.1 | 11.8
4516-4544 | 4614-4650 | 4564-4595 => -4.5 angstrom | 11.9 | 13.6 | 11.9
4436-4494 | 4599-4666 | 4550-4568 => 0.8 angstrom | 14.1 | 12.2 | 11.8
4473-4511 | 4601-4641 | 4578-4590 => -1.1 angstrom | 15.4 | 14.2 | 12.1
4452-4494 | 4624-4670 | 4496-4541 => 2.8 angstrom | 14.8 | 13.1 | 11.6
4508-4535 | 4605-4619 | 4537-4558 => 1.8 angstrom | 12.7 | 11.5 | 12.4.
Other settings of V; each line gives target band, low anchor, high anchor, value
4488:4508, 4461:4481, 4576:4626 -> -1.6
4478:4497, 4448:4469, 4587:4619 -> -3.6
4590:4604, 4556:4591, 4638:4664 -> -1.0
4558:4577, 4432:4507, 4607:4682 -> 0.1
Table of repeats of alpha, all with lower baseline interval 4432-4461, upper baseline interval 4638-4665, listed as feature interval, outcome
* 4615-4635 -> -0.07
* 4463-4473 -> -0.12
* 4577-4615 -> -0.16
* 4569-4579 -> -0.12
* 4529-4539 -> 0.01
